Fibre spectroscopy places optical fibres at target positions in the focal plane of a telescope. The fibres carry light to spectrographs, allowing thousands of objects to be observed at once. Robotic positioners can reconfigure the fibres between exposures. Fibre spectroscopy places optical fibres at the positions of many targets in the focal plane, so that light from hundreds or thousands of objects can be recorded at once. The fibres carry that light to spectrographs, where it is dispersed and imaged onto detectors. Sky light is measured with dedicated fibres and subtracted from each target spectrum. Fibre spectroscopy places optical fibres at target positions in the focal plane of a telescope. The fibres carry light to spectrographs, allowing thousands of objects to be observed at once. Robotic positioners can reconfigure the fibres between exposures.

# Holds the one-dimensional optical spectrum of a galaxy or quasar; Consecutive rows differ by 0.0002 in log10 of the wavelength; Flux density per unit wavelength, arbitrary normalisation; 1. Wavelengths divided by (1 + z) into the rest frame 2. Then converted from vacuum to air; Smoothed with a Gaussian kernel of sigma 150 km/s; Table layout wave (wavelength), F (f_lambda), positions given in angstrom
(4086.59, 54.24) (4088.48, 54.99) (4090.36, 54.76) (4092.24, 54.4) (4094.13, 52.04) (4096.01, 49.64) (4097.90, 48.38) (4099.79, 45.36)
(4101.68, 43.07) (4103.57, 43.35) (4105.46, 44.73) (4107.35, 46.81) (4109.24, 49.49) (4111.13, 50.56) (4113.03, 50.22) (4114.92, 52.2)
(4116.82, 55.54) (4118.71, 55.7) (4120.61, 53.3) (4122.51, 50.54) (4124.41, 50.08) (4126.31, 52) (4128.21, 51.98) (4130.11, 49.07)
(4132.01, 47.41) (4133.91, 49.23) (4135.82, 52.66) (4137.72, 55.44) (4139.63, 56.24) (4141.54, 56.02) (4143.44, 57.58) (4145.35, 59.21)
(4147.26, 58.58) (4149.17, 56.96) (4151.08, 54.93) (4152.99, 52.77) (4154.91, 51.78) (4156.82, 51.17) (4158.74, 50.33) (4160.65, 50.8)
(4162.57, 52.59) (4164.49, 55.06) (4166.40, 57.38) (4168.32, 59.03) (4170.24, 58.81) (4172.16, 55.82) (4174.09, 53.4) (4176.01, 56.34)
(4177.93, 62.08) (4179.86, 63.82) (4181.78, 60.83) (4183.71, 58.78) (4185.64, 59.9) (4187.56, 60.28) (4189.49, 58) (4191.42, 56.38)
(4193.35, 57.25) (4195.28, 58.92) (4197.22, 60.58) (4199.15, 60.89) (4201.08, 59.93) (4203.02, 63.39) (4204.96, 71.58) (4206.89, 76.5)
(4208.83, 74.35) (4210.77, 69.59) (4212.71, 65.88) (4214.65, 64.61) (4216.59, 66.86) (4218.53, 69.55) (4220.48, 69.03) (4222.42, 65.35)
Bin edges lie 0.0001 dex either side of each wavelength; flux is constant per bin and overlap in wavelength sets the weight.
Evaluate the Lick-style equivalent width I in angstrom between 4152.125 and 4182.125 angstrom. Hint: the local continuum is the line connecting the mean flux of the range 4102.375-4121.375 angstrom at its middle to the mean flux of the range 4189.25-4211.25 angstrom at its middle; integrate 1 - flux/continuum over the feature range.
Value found 1.6 angstrom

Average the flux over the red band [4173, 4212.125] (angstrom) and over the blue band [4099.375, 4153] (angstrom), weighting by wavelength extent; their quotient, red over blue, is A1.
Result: 1.20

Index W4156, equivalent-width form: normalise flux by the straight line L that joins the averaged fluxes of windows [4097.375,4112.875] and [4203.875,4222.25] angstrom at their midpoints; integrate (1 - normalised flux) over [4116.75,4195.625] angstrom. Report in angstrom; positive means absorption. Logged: 2.7 angstrom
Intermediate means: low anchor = 46.6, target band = 55.3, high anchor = 69.5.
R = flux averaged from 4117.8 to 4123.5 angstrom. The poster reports 53.1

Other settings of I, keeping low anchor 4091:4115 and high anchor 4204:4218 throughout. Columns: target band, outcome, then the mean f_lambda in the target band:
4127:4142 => 0.7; 52.1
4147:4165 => 1.7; 53.2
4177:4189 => 0.7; 60.8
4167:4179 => 0.9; 57.6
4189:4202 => 1.6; 58.9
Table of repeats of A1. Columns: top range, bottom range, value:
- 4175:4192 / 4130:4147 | 1.10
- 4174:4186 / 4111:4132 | 1.15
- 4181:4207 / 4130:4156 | 1.13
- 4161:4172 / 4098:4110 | 1.23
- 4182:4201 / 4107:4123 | 1.14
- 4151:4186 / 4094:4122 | 1.14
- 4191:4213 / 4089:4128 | 1.29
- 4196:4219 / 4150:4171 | 1.24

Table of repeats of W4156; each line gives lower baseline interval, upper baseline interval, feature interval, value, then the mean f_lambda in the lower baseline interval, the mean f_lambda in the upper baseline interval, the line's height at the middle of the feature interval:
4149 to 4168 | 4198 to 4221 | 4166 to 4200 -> 0.74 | 53.4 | 67.6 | 60.2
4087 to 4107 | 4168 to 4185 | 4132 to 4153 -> -0.20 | 49.1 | 58.8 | 54.6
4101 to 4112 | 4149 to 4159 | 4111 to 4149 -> -2.85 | 46.4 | 52.8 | 49.6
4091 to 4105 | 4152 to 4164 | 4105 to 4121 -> -0.68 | 48.1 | 51.7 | 49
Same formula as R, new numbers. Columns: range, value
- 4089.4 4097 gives 52.7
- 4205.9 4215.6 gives 70.2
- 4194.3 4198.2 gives 59.7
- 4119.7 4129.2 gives 51.6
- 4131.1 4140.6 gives 52.2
